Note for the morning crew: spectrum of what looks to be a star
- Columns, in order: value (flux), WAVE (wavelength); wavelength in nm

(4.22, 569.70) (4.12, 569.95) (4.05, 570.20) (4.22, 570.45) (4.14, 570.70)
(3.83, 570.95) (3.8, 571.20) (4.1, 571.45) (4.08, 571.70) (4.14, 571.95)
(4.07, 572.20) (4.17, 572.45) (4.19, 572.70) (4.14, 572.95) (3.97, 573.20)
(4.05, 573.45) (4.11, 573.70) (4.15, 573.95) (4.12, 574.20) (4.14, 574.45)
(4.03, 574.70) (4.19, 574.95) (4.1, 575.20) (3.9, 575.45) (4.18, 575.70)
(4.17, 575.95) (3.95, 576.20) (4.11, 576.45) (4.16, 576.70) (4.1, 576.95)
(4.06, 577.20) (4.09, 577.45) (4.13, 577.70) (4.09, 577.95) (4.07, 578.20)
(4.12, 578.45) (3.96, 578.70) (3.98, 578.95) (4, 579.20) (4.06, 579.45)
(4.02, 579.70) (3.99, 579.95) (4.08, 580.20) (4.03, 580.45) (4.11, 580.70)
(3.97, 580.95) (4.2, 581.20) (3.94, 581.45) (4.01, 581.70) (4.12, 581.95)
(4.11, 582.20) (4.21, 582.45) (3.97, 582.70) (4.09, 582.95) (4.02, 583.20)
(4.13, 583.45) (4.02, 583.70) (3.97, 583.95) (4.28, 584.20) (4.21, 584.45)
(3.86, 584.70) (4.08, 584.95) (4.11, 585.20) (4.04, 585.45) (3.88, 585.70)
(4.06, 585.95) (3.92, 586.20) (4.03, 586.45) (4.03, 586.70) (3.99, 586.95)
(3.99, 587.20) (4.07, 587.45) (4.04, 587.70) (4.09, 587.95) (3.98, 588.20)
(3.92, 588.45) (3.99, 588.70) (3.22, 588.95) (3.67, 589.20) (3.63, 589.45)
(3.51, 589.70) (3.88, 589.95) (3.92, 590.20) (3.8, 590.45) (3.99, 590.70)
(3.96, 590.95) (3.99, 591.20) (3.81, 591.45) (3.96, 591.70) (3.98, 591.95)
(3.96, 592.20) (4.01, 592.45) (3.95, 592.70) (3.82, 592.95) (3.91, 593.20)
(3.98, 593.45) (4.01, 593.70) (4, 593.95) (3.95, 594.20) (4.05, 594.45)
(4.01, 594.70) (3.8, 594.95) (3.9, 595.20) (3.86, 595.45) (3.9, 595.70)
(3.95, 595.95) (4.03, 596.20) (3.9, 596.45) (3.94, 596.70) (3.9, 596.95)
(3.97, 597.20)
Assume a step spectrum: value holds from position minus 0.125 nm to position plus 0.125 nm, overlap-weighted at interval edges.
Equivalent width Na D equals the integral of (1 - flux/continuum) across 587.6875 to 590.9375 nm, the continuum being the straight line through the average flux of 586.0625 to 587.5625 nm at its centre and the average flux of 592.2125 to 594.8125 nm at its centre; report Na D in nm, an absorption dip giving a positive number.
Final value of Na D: 0.143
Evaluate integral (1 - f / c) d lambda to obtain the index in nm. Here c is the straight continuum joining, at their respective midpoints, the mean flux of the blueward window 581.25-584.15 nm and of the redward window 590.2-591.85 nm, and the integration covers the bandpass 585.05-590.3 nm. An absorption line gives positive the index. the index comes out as 0.10 nm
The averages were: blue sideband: 4.06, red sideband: 3.92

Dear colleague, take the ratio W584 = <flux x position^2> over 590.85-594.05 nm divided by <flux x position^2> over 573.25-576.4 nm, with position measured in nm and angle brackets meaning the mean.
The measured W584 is 1.03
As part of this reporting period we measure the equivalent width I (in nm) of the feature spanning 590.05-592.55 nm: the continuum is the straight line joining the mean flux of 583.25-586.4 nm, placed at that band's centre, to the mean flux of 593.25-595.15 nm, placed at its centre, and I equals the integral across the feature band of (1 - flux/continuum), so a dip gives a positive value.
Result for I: 0.03 nm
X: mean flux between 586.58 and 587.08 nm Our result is 4.01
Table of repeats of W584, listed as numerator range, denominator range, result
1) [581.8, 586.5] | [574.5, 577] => 1.02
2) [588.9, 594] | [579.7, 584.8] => 0.98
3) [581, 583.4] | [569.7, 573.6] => 1.04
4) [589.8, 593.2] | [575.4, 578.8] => 1.01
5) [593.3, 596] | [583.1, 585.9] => 1.01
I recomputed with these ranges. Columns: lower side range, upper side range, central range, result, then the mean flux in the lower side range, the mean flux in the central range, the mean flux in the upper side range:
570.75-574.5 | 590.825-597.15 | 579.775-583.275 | -0.04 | 4.07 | 4.06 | 3.94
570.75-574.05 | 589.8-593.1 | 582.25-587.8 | -0.11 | 4.06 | 4.05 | 3.92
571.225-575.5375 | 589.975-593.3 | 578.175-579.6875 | 0.00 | 4.09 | 4.03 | 3.93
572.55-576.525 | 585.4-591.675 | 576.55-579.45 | -0.02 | 4.09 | 4.07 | 3.9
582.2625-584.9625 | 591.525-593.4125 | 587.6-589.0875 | 0.05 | 4.08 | 3.87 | 3.94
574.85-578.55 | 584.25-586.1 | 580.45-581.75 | 0.01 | 4.09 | 4.05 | 4.04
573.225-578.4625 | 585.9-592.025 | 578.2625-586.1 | -0.11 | 4.09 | 4.05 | 3.89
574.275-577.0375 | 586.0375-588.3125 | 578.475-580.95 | 0.02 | 4.09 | 4.03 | 4.02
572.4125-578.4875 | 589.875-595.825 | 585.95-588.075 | -0.02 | 4.1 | 4.02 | 3.93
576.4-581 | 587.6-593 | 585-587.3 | -0.04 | 4.06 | 4.01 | 3.87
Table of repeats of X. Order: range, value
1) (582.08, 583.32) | 4.08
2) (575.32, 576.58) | 4.06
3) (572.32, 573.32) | 4.12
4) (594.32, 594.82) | 4.03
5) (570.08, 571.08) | 4.06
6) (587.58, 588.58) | 4.01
